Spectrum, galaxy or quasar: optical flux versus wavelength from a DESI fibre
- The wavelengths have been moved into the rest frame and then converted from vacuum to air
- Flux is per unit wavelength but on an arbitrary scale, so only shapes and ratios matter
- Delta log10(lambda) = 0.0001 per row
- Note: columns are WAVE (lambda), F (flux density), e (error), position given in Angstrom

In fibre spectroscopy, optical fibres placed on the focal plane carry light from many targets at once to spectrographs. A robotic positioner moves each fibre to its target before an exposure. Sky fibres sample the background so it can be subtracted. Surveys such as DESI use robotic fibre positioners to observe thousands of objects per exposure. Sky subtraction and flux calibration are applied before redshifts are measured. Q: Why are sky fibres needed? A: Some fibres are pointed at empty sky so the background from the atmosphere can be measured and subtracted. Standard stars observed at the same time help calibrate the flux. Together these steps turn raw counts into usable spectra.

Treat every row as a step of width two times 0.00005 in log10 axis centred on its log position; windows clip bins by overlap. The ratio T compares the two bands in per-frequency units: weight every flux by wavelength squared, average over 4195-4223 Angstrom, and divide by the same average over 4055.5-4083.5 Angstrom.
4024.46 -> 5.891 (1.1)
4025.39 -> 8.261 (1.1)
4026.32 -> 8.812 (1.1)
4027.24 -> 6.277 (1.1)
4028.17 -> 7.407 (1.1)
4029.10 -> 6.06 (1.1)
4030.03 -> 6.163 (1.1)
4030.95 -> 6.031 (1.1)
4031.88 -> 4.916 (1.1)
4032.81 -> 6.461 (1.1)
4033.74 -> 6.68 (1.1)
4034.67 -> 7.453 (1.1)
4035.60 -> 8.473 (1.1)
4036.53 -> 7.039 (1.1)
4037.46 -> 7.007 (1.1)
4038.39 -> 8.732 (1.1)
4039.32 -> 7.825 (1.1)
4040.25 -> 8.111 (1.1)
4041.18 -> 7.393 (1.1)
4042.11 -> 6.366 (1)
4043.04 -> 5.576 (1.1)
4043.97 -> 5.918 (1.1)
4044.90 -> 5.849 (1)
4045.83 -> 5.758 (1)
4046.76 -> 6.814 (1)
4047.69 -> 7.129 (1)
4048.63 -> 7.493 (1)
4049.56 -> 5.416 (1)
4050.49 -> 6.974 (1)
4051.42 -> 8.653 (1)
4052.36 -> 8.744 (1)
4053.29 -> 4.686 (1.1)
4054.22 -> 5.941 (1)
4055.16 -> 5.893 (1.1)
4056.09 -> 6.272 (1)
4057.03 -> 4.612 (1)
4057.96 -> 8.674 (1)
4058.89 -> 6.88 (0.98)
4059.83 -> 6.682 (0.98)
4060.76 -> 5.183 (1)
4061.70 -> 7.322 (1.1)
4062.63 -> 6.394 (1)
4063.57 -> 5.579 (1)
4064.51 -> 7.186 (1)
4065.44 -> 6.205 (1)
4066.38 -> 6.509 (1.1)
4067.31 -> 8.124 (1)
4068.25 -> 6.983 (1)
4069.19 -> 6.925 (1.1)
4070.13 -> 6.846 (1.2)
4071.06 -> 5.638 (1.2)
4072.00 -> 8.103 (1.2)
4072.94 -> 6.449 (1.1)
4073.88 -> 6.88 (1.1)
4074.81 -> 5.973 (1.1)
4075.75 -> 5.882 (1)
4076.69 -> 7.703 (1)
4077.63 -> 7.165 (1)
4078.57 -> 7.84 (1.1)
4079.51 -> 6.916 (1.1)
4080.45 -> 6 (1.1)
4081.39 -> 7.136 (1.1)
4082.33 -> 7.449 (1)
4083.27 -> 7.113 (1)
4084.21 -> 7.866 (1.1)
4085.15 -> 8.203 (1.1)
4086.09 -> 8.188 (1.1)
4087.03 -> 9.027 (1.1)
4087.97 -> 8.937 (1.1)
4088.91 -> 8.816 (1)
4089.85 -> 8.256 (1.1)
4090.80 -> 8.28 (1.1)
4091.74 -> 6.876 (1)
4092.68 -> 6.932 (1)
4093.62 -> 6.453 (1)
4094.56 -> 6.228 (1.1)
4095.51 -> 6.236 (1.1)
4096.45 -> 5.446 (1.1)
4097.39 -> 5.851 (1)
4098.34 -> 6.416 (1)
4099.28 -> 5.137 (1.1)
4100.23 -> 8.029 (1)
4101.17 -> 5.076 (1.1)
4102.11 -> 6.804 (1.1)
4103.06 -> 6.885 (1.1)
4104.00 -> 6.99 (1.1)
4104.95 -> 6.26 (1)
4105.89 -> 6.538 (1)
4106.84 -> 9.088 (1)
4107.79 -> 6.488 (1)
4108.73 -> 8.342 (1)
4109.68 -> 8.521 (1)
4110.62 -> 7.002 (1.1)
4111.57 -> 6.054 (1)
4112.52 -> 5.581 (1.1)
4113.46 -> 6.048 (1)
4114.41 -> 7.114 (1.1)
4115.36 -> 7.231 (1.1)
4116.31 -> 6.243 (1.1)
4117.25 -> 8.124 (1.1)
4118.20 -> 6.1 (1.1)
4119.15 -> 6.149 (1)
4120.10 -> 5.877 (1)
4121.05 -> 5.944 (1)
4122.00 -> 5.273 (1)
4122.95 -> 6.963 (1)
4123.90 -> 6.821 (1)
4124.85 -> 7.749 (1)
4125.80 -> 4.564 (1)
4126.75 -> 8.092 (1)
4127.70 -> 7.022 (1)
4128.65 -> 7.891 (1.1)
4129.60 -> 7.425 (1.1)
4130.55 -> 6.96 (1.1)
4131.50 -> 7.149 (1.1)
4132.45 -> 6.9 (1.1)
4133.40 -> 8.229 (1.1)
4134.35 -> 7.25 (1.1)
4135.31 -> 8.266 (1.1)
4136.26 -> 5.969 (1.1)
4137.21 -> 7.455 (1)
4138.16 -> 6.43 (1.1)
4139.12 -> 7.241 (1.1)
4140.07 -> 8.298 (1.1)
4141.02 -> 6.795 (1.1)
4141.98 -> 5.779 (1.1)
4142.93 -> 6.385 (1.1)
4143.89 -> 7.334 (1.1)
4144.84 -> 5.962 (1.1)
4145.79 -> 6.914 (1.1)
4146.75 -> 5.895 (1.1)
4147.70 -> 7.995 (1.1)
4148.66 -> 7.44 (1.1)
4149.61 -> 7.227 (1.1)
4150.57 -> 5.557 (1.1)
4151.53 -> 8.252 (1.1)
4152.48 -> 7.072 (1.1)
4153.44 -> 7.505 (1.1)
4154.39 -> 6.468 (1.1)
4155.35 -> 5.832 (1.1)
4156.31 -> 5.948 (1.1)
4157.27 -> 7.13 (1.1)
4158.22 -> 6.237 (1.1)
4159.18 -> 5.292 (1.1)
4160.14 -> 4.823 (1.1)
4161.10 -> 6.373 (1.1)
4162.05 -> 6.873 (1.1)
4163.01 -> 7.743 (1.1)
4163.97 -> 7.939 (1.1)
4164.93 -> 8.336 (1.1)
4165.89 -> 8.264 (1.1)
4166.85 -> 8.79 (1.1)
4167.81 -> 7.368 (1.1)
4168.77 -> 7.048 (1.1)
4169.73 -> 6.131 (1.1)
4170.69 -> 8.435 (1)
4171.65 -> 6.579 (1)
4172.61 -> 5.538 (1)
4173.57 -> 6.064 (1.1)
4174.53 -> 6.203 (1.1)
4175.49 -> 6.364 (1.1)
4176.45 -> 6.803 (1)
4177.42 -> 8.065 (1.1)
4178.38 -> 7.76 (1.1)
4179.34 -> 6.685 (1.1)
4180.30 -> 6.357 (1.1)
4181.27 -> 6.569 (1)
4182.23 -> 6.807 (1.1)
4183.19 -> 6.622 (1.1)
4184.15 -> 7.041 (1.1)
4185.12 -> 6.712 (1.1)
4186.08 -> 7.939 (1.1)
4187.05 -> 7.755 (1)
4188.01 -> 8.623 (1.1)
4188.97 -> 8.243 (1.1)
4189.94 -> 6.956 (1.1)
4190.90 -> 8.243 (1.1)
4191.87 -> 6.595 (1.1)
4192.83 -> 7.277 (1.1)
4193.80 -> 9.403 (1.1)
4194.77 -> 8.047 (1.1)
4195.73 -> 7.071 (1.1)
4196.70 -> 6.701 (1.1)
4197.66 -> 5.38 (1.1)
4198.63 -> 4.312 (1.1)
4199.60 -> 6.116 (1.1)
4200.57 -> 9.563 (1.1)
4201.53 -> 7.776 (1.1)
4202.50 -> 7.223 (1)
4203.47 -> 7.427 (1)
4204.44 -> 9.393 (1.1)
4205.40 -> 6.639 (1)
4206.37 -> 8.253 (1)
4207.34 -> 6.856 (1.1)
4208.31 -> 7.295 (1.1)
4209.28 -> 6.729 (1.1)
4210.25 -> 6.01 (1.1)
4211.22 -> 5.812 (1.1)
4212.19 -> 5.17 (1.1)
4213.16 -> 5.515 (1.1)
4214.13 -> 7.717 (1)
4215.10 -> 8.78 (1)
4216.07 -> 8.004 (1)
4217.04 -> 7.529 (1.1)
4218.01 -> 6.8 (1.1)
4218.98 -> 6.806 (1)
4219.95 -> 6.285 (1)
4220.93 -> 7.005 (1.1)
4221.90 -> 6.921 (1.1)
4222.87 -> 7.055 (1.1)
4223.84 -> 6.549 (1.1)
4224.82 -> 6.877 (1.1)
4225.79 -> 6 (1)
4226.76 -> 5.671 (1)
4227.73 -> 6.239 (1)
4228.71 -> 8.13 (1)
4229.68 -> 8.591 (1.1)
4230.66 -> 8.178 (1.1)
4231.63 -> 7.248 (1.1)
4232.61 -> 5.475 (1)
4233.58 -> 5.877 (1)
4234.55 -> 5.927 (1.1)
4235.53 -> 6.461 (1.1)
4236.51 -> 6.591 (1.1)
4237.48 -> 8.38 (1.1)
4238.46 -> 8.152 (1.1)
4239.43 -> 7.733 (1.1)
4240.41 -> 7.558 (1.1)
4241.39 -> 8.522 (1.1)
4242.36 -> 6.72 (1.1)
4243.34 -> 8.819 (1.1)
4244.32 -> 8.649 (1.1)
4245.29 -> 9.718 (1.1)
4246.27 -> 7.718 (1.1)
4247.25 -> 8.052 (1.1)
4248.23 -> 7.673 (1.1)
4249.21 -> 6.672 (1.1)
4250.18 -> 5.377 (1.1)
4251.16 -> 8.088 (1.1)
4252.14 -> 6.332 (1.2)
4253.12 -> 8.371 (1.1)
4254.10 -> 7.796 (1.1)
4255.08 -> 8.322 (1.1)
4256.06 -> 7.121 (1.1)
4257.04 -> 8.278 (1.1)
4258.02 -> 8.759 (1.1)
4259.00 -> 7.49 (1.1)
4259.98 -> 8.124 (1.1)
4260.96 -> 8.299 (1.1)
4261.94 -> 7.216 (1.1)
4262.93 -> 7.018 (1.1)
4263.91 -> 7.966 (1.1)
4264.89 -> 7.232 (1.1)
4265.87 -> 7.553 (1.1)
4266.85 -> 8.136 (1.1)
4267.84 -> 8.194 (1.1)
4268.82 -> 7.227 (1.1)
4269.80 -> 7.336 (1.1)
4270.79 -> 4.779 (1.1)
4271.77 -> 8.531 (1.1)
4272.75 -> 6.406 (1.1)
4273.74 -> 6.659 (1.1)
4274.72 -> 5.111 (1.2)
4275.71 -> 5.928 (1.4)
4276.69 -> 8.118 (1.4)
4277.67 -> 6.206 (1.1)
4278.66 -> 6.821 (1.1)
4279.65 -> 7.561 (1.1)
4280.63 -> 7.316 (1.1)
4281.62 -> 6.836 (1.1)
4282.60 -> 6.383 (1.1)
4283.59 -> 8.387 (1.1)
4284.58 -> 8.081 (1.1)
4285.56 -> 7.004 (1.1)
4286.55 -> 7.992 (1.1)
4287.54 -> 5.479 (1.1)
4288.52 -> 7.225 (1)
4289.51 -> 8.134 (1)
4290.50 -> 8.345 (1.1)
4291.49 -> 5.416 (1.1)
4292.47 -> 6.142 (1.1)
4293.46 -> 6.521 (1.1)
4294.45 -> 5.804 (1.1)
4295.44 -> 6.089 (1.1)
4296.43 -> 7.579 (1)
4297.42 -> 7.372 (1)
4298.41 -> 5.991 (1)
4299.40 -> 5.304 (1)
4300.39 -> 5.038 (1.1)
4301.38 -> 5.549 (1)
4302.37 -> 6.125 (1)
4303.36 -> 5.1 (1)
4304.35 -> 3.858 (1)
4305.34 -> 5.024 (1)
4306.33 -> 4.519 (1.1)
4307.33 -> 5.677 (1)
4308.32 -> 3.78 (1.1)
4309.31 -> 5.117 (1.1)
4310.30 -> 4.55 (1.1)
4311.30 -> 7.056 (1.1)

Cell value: 1.1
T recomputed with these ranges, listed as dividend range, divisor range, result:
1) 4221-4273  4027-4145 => 1.16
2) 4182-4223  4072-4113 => 1.07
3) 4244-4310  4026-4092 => 1.09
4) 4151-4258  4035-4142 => 1.09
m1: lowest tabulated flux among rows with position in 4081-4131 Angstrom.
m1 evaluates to 4.564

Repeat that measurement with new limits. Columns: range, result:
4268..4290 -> 4.779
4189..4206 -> 4.312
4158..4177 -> 4.823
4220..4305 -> 3.858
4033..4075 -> 4.612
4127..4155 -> 5.557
